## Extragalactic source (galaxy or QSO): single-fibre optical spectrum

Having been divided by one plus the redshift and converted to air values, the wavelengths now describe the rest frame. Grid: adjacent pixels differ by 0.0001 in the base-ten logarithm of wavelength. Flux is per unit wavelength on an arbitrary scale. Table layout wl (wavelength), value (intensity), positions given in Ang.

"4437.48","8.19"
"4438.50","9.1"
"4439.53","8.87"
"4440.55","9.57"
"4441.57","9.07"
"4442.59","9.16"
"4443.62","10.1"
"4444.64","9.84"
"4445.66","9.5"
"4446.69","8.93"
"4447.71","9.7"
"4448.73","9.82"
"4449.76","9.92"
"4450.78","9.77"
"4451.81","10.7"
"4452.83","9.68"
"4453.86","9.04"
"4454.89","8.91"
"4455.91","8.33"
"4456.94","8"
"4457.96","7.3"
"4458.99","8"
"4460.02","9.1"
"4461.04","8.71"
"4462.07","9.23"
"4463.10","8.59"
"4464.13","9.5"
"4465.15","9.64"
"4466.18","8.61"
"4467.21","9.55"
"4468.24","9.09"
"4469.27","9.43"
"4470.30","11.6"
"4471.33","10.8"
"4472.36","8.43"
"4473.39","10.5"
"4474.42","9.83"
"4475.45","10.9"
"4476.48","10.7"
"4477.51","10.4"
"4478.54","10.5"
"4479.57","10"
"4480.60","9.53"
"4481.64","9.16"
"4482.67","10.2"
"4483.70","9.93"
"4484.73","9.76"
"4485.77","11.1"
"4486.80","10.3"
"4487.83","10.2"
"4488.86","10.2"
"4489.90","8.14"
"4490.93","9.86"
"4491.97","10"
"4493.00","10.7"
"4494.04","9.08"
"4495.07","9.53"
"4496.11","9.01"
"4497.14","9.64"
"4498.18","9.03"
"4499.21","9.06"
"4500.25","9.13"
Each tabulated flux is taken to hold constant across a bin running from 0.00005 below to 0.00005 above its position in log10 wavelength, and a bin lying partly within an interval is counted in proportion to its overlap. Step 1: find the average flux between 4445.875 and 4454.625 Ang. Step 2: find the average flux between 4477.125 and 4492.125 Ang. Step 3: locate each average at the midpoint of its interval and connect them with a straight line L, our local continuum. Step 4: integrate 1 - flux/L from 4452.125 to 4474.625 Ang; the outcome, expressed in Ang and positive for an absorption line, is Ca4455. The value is 1.4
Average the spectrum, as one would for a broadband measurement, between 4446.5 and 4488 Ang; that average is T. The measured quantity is 9.6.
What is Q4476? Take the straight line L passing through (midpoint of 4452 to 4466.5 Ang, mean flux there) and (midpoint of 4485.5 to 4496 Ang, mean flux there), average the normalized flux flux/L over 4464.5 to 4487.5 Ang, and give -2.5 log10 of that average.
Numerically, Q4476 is -0.07 mag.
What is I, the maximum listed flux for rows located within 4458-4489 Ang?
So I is 11.6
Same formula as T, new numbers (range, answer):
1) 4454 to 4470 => 8.84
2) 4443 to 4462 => 9.19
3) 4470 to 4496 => 10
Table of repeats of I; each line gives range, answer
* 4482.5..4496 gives 11.1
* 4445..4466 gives 10.7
